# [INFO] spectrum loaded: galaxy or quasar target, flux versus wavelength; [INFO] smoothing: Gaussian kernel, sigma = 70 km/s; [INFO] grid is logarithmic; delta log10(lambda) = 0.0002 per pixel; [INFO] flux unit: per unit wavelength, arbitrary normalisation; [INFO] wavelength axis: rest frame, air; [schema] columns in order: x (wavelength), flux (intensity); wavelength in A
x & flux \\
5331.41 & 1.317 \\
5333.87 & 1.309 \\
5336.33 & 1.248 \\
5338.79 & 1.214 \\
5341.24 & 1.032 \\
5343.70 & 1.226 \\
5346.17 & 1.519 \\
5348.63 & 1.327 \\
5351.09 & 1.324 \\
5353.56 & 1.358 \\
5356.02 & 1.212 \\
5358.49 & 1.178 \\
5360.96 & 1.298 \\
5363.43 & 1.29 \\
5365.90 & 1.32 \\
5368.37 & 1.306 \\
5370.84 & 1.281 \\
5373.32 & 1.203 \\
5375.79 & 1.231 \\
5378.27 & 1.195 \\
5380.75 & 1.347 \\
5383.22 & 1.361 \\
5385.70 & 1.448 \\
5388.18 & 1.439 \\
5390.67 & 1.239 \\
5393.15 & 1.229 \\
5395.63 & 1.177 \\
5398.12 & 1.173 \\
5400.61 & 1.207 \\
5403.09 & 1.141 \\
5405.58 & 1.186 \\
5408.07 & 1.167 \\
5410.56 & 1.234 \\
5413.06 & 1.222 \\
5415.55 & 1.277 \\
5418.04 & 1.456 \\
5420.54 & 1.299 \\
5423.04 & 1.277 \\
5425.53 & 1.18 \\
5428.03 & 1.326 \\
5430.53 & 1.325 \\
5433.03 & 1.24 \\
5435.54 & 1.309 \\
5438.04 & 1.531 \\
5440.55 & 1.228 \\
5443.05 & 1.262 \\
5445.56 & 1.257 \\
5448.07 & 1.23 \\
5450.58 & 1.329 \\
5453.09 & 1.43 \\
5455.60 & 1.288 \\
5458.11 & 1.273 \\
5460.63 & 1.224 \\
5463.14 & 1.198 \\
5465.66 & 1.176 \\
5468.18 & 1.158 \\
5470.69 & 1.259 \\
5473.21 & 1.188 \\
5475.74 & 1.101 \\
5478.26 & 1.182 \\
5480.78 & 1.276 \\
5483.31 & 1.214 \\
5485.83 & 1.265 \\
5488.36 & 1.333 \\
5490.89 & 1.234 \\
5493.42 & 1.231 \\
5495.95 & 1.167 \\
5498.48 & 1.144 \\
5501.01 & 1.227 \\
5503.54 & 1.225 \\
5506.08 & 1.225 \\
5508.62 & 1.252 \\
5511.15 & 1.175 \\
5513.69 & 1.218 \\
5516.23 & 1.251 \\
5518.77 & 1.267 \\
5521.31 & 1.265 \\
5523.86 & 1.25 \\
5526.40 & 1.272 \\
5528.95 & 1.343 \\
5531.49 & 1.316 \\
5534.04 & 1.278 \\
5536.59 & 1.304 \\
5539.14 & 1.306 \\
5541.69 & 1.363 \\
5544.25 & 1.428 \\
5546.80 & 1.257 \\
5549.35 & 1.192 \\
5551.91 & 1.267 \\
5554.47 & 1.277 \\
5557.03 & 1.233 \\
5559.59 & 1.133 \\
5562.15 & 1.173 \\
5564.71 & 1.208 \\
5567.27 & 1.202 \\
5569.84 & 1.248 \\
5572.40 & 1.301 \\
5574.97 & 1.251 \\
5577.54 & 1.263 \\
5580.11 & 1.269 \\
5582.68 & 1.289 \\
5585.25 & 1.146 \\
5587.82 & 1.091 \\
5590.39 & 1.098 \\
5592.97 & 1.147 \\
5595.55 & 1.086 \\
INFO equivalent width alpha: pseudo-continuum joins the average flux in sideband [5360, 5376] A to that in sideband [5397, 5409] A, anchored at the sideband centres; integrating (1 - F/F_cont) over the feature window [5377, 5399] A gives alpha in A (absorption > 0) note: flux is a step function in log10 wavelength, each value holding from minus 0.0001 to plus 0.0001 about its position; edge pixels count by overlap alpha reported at -1.30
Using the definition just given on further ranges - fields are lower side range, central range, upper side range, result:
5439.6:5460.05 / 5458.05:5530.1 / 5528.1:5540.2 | 4.0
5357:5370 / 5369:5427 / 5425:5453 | 1.2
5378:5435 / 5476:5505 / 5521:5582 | 1.0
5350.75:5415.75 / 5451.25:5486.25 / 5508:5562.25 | 0.9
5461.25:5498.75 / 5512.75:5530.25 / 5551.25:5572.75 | -0.7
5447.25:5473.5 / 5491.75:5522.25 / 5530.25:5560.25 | 1.2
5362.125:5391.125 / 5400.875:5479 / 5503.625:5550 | 2.2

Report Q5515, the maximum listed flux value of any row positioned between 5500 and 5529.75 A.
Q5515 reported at 1.343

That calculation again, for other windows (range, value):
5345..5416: 1.519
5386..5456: 1.531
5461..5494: 1.333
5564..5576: 1.301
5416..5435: 1.456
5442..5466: 1.43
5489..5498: 1.234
